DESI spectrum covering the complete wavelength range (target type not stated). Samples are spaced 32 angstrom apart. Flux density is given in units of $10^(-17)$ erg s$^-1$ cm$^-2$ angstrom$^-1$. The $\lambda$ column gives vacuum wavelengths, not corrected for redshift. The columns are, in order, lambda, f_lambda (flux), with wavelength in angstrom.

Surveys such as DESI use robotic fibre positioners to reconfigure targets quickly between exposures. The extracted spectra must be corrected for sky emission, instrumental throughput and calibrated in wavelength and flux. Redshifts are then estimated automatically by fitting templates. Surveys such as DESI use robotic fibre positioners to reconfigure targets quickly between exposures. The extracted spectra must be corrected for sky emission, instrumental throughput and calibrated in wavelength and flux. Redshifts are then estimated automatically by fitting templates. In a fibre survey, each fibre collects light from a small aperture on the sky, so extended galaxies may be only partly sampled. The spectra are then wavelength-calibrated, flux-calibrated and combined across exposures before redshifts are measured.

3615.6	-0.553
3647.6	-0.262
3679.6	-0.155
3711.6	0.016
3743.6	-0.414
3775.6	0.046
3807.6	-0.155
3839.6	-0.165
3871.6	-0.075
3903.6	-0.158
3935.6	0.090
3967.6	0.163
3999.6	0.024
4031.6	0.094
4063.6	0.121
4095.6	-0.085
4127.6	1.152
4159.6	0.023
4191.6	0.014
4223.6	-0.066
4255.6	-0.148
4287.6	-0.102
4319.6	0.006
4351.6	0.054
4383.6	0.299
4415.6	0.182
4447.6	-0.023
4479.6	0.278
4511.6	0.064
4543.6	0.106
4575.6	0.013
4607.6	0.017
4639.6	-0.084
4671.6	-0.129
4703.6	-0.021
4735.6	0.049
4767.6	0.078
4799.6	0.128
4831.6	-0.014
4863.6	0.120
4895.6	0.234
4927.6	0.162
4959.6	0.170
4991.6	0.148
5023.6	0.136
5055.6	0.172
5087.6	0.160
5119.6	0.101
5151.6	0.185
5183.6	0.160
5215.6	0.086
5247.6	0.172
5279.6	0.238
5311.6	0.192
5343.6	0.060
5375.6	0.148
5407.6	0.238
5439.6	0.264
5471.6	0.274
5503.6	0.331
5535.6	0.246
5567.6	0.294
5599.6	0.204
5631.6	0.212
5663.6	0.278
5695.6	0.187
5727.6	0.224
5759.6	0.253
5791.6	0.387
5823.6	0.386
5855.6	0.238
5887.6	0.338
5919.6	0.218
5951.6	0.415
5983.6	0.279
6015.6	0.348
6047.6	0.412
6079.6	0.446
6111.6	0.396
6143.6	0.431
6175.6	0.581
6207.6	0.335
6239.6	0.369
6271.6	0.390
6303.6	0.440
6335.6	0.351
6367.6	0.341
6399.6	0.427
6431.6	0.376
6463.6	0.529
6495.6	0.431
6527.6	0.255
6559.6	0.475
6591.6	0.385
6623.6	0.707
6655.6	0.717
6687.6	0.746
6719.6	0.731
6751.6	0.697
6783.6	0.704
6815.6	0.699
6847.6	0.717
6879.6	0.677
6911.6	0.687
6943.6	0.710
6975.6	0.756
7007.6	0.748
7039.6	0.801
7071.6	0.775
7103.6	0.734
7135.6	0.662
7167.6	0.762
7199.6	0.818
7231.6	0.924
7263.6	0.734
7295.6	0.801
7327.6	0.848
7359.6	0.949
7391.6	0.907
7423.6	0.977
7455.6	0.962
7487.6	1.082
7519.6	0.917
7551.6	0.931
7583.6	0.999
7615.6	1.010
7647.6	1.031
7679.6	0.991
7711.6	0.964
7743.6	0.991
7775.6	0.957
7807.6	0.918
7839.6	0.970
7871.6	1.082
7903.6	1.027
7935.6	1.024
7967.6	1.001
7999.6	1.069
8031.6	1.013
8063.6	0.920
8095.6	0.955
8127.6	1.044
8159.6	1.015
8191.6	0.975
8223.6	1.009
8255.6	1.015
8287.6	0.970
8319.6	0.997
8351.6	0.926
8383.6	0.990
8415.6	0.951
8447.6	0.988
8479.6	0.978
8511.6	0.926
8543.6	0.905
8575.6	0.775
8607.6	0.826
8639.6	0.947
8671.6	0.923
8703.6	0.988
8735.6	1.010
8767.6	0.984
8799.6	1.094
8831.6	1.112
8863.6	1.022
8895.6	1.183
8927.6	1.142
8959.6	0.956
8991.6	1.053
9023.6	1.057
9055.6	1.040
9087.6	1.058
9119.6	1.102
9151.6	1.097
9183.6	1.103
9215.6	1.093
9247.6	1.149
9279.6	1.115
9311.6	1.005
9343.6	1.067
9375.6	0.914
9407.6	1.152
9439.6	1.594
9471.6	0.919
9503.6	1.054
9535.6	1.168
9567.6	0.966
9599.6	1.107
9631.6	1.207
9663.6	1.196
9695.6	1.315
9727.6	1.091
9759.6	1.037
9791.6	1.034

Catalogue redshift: 0.659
